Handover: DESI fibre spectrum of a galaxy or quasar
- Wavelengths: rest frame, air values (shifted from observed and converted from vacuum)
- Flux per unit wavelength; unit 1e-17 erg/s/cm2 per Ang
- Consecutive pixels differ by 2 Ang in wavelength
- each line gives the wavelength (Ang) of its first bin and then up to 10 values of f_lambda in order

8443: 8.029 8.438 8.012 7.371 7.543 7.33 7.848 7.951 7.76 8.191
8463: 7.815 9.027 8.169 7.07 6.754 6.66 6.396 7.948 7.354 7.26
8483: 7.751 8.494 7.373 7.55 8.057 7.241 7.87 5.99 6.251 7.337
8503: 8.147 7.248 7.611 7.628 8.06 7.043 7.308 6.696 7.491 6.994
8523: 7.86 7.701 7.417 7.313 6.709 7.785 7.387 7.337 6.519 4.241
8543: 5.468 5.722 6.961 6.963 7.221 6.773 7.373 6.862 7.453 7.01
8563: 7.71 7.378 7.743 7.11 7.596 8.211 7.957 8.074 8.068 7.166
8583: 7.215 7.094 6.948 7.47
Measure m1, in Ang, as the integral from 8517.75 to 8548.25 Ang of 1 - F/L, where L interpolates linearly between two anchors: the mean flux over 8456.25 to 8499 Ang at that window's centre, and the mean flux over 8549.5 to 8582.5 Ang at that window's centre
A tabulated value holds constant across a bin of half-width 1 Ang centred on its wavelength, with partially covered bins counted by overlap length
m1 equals 2.6 Ang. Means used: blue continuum 7.52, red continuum 7.47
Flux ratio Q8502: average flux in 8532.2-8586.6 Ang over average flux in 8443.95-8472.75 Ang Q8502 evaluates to 0.9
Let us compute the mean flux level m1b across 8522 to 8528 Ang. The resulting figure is 7.66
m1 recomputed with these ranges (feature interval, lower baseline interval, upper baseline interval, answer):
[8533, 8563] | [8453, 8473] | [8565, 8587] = 3.50 Ang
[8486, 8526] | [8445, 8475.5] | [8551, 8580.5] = 1.11 Ang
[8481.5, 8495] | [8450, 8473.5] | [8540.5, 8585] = -0.33 Ang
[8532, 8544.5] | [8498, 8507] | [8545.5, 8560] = 1.21 Ang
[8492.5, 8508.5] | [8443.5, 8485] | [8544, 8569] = 0.46 Ang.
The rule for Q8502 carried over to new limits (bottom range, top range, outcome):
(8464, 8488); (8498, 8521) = 0.97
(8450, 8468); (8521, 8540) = 0.92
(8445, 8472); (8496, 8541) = 0.92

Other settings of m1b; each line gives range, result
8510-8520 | 7.32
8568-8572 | 7.35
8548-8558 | 7.04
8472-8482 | 7.12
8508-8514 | 7.58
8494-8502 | 6.86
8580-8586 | 7.16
